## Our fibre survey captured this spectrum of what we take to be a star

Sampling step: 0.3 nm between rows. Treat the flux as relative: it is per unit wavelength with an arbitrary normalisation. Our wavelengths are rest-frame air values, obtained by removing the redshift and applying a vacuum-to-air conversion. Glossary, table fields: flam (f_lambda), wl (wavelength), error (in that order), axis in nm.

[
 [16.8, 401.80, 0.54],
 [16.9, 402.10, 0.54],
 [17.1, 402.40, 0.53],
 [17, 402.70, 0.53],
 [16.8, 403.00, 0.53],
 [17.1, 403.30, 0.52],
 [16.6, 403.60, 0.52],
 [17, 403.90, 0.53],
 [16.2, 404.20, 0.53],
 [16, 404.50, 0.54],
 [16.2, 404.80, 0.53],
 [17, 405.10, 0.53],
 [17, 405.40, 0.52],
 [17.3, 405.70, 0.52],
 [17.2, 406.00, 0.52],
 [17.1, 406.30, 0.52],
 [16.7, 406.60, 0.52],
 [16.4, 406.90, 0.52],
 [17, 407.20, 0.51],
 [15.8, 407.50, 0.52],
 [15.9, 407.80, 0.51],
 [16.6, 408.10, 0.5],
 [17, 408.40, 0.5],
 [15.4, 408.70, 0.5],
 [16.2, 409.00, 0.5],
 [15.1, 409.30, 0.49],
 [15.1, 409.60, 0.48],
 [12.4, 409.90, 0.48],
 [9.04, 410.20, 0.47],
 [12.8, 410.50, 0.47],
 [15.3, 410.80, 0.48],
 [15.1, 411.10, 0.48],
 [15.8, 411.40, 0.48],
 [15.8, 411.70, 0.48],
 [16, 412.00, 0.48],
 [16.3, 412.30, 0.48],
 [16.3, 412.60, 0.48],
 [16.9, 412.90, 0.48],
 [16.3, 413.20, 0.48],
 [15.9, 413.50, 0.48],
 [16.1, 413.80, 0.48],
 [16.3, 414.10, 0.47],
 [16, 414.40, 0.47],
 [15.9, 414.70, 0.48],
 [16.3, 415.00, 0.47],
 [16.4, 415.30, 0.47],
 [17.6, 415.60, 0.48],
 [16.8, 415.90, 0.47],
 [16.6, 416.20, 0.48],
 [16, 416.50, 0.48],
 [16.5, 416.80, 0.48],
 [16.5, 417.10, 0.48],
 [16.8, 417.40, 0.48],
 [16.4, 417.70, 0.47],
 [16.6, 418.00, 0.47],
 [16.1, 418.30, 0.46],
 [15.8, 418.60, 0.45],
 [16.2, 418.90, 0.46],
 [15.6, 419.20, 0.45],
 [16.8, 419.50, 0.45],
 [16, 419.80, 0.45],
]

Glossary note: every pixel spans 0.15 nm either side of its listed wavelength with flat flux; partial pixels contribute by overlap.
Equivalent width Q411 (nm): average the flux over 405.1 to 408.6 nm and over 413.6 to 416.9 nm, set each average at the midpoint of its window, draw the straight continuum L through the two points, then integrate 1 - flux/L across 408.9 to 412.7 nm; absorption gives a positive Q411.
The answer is 0.44 nm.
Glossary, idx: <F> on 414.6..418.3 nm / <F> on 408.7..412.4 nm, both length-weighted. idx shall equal 1.13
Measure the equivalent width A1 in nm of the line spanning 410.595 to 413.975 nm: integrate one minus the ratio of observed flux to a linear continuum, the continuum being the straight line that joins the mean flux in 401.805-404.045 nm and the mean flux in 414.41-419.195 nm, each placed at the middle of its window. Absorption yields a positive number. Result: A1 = 0.129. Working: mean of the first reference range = 16.9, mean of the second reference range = 16.4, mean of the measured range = 15.9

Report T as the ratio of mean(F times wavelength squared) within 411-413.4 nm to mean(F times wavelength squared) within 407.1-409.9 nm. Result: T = 1.0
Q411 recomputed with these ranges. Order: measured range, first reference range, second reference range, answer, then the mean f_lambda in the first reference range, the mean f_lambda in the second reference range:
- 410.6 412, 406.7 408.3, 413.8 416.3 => 0.08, 16.4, 16.5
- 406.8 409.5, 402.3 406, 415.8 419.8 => 0.09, 16.8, 16.3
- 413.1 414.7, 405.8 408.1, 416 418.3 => 0.04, 16.6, 16.5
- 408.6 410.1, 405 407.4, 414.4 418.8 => 0.19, 16.9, 16.4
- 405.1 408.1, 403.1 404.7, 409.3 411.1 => -0.31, 16.6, 13.3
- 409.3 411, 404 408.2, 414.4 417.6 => 0.35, 16.6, 16.5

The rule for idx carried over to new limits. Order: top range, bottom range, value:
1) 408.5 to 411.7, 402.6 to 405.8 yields 0.86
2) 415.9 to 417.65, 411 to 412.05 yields 1.05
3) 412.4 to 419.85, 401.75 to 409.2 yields 0.98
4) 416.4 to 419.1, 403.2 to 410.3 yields 1.02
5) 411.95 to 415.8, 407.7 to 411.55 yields 1.11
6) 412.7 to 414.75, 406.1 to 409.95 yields 1.01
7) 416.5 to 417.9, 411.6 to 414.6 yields 1.02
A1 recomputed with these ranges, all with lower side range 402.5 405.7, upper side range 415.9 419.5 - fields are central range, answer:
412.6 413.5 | 0.00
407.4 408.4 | 0.02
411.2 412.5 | 0.04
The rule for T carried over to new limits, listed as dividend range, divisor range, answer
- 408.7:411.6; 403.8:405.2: 0.89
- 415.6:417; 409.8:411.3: 1.31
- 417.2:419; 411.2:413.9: 1.04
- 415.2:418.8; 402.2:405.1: 1.06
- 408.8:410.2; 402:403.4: 0.86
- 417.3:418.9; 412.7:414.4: 1.02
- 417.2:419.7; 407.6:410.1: 1.11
